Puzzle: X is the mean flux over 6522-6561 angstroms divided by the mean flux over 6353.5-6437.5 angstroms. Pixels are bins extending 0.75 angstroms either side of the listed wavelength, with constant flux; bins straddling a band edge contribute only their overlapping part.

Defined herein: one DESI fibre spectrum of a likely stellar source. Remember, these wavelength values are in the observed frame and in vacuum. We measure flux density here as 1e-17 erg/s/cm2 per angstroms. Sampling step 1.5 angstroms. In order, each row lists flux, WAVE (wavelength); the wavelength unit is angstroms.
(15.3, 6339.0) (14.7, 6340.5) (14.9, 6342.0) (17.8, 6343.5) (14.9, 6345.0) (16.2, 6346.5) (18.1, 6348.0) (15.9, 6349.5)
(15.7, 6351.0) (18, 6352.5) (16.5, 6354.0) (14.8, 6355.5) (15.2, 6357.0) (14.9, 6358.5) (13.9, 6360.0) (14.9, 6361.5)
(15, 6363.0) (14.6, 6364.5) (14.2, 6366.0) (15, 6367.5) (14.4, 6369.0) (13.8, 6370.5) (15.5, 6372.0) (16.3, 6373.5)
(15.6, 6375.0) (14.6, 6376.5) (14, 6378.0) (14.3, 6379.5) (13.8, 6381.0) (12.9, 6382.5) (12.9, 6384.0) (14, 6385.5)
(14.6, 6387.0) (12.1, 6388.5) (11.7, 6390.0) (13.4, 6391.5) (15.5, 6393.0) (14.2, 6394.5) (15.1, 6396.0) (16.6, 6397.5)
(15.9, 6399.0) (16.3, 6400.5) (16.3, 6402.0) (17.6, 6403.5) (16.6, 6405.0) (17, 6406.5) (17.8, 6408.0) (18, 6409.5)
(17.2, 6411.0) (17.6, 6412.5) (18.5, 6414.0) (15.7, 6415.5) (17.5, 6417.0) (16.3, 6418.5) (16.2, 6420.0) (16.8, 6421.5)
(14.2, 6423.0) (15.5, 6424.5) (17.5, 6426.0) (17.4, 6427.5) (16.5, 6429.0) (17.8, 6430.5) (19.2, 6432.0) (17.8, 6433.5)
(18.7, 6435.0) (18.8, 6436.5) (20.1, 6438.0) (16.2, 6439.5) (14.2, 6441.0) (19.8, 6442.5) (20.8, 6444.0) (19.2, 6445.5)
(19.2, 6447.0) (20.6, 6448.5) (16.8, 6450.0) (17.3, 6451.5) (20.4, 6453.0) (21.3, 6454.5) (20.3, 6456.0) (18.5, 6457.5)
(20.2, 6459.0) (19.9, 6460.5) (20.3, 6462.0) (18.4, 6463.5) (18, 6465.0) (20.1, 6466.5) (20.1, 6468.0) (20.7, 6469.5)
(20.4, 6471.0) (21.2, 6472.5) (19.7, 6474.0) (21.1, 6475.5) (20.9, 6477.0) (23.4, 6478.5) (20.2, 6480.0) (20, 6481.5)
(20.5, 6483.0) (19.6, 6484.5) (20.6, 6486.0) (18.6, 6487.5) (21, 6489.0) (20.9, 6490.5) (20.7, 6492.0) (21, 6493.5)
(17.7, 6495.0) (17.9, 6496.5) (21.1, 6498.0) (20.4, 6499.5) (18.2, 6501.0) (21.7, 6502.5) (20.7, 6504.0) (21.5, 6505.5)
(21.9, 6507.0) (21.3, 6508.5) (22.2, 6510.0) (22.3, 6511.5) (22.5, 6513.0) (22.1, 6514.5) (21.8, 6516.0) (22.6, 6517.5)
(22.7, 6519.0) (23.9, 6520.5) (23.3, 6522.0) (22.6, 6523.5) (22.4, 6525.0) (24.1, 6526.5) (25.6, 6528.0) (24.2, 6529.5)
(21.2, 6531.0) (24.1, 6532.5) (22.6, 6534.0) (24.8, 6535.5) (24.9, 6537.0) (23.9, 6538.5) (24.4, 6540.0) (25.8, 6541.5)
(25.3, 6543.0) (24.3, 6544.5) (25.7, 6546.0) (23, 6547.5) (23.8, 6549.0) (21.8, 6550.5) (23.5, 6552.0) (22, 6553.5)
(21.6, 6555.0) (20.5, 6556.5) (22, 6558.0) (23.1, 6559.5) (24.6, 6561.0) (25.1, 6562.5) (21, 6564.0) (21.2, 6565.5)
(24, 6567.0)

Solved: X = 1.50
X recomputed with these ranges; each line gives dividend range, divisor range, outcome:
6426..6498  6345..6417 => 1.26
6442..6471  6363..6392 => 1.39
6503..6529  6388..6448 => 1.34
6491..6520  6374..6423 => 1.36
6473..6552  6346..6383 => 1.46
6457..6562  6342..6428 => 1.40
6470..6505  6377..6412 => 1.34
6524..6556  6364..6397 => 1.67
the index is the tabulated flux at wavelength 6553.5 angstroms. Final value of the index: 22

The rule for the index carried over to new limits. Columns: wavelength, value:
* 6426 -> 17.5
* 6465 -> 18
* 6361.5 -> 14.9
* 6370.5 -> 13.8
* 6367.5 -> 15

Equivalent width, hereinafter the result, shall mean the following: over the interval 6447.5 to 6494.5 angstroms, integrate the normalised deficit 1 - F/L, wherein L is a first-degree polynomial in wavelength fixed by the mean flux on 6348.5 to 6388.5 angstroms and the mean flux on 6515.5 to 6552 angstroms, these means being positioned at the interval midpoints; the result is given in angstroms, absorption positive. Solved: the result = 0.6 angstroms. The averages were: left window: 14.8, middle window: 20.1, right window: 23.7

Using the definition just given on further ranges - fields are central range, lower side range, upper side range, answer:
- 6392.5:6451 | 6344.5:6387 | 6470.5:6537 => 1.3 angstroms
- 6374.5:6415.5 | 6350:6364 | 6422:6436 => 2.6 angstroms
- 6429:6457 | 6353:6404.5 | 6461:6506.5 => -1.0 angstroms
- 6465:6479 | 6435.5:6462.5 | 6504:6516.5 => -0.4 angstroms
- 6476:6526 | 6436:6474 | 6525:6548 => 2.1 angstroms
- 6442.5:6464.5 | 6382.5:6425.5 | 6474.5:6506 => -1.4 angstroms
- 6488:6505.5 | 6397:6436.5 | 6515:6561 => 0.9 angstroms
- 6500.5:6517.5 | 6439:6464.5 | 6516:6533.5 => 0.6 angstroms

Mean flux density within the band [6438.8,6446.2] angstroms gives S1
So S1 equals 18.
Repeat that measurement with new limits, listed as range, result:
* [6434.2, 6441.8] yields 17.6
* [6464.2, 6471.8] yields 19.9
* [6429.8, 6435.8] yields 18.4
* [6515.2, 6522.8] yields 22.9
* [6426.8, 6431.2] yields 17.2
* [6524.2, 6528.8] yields 24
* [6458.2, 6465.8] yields 19.4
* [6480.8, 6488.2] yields 19.9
